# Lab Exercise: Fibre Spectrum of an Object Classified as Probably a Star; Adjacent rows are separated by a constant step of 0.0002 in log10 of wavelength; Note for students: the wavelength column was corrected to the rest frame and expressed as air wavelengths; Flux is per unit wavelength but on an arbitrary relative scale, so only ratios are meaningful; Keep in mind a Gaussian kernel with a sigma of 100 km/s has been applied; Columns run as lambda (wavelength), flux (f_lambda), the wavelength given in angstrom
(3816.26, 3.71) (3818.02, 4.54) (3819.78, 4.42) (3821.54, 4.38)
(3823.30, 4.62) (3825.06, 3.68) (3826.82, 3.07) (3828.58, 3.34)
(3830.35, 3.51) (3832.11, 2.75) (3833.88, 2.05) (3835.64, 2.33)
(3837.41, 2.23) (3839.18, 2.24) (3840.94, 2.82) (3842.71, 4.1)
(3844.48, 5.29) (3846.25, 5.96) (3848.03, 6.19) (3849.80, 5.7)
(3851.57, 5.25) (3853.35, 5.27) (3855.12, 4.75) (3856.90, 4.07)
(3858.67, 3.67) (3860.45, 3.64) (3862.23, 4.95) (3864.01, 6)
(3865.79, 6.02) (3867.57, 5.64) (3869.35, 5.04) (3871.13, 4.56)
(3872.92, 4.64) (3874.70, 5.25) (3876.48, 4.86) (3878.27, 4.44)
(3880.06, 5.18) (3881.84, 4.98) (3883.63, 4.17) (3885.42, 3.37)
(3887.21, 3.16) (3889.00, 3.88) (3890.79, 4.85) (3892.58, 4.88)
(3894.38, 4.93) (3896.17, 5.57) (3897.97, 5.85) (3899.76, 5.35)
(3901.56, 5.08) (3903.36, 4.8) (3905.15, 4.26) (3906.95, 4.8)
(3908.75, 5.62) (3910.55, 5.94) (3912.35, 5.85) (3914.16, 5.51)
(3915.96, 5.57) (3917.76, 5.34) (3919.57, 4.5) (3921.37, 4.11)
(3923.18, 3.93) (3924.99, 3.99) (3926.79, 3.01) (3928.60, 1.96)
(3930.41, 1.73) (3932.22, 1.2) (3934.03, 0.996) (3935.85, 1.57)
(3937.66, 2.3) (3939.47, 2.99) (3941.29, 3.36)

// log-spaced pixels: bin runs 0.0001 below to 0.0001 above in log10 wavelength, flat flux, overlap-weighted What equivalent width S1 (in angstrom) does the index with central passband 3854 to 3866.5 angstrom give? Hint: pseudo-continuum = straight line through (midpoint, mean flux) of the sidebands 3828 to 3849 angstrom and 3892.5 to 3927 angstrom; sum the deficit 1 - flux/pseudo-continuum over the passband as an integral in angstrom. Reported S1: -2.2 angstrom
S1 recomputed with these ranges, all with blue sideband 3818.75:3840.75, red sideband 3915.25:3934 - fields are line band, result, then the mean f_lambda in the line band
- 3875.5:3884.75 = -3.88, 4.7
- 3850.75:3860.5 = -3.71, 4.5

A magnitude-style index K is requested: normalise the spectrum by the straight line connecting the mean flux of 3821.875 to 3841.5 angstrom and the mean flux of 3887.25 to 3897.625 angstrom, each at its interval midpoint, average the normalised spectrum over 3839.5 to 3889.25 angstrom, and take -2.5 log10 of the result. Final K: -0.21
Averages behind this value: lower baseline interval 3.01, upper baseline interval 4.74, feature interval 4.73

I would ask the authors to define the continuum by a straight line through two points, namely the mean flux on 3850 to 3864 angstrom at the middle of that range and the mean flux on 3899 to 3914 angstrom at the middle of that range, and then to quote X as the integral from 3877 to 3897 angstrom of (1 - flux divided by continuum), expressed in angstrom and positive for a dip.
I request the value 2.0 angstrom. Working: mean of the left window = 4.67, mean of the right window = 5.22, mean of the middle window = 4.49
